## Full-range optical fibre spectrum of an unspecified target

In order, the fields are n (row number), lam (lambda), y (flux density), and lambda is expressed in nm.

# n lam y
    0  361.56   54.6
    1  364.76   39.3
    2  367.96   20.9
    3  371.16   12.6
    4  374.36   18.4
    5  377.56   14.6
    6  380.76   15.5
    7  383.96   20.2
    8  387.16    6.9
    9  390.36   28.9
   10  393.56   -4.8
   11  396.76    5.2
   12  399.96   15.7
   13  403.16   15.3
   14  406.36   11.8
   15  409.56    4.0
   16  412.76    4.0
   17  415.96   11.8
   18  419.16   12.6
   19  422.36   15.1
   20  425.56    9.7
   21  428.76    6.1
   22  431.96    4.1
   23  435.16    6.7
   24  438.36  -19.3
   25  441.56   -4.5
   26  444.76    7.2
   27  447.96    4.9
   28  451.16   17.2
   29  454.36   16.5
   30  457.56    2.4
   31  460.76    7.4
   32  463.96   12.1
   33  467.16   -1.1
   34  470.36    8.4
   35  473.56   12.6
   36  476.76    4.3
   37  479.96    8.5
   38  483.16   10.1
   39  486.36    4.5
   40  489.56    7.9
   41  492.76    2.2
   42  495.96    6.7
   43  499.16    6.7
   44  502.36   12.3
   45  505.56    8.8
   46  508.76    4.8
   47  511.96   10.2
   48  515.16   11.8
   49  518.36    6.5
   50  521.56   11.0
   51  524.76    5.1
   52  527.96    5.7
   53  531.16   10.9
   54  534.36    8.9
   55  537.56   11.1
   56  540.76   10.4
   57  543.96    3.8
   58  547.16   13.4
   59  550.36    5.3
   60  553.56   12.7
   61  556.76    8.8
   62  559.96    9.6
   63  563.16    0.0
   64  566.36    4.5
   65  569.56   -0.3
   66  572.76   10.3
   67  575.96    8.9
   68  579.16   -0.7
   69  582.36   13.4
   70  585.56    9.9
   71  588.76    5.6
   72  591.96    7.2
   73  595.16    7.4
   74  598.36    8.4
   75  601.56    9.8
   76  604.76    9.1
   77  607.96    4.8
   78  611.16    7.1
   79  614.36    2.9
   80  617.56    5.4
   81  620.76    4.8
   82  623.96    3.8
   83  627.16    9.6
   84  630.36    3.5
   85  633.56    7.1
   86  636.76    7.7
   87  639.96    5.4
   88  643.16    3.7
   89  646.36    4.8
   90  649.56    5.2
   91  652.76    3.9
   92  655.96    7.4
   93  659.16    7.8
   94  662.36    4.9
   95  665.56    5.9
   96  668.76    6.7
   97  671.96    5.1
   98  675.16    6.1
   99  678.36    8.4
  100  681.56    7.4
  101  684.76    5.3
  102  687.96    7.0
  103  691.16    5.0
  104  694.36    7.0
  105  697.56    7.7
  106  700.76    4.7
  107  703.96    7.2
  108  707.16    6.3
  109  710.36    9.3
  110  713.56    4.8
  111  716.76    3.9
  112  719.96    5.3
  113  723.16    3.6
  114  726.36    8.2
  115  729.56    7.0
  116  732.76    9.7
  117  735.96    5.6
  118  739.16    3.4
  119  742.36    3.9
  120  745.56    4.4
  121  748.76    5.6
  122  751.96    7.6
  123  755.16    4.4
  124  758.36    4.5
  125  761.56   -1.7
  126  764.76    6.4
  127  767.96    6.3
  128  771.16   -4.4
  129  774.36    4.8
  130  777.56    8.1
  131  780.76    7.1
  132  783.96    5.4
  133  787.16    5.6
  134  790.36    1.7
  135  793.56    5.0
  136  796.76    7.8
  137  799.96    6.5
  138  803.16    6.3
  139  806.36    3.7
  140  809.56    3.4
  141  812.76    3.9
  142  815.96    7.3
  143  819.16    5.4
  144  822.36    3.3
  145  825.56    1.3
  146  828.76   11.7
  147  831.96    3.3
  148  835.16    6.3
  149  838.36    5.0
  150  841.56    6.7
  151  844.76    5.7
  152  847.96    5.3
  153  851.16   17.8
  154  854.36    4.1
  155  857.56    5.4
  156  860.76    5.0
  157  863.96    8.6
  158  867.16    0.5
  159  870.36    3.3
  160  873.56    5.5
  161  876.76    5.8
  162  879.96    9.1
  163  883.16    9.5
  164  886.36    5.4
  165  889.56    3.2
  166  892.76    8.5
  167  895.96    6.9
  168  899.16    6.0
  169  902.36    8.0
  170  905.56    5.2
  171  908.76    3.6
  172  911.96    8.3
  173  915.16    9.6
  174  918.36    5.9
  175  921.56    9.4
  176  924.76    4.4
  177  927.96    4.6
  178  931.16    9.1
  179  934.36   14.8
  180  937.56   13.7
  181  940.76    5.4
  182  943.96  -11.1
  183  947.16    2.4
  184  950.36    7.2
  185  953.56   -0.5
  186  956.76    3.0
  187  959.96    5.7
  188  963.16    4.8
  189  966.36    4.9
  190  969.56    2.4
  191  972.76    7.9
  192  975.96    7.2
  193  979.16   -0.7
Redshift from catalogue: 1.28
